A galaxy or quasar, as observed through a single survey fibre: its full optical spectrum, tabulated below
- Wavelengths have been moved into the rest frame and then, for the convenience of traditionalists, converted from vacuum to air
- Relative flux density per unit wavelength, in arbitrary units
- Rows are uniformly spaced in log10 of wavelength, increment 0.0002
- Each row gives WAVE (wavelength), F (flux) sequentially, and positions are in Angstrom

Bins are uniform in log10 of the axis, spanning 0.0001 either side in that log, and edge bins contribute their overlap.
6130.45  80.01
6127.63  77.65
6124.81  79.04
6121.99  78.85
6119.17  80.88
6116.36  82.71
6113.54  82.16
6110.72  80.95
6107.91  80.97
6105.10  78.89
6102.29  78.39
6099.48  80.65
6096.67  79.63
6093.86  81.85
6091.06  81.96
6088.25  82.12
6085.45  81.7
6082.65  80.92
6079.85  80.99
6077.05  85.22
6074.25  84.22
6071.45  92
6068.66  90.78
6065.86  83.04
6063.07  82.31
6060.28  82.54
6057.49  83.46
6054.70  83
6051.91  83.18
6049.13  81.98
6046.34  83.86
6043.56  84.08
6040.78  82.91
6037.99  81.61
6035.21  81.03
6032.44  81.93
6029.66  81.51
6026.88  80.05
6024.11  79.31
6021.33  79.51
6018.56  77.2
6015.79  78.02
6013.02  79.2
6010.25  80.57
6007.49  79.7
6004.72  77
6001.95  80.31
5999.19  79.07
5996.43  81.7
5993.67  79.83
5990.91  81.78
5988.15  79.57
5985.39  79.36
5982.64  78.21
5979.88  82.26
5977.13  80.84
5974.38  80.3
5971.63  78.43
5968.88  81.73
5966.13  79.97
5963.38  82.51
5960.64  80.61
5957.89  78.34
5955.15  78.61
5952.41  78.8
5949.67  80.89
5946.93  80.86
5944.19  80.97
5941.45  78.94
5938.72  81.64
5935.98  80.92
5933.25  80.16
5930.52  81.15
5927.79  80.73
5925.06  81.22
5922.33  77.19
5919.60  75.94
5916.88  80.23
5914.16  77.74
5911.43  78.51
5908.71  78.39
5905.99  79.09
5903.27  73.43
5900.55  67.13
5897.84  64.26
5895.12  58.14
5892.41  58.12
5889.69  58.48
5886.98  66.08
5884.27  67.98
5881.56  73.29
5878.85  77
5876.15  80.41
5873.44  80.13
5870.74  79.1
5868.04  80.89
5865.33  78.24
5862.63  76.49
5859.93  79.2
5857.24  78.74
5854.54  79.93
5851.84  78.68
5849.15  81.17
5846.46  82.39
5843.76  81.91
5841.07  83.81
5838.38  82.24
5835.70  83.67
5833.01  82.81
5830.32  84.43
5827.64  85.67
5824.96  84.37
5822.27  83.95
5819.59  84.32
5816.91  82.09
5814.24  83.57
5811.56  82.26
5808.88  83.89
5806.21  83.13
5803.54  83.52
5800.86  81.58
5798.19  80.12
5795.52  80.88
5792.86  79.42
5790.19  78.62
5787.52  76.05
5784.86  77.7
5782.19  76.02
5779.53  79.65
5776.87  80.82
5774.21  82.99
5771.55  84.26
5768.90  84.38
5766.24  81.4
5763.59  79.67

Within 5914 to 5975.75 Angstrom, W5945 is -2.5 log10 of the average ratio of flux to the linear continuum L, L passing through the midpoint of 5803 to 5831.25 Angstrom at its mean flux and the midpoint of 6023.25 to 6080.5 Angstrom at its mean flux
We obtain 0.05 mag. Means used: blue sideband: 83.8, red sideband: 83.4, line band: 80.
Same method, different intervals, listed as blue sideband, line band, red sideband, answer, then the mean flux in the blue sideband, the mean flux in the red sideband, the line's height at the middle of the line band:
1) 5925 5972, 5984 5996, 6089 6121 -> 0.003 mag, 80.4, 80.8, 80.5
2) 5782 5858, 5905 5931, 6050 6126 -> 0.040 mag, 81.7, 82.3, 81.9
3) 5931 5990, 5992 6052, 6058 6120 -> 0.010 mag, 80.2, 82.5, 81.3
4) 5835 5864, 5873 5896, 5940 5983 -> 0.174 mag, 80.7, 80.2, 80.5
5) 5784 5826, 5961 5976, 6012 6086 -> 0.021 mag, 81.6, 82.5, 82.2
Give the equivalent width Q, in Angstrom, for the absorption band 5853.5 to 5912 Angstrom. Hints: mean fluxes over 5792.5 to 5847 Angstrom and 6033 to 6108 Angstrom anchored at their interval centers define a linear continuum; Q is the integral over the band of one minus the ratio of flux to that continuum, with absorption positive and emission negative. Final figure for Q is 6.83 Angstrom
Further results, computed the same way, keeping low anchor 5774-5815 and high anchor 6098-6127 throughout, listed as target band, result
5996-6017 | 0.3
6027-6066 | -1.1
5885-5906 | 4.1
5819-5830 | -0.6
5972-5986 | 0.0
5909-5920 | 0.3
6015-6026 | 0.2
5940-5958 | 0.2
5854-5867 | 0.3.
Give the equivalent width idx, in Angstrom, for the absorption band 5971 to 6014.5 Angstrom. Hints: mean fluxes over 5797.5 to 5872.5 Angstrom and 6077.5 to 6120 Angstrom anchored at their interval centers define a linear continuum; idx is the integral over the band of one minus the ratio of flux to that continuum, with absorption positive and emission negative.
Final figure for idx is 0.80 Angstrom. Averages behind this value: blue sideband 81.9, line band 79.9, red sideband 81.1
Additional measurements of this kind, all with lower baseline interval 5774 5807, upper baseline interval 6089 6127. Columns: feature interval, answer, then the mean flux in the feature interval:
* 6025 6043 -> -0.27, 81.6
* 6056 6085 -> -1.45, 84.4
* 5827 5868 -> -0.62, 81.2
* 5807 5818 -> -0.42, 83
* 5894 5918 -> 2.11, 73.1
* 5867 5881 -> 0.16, 79.2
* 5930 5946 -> -0.09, 80.6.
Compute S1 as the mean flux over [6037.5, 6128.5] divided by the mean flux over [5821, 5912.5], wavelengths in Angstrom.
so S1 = 1.07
